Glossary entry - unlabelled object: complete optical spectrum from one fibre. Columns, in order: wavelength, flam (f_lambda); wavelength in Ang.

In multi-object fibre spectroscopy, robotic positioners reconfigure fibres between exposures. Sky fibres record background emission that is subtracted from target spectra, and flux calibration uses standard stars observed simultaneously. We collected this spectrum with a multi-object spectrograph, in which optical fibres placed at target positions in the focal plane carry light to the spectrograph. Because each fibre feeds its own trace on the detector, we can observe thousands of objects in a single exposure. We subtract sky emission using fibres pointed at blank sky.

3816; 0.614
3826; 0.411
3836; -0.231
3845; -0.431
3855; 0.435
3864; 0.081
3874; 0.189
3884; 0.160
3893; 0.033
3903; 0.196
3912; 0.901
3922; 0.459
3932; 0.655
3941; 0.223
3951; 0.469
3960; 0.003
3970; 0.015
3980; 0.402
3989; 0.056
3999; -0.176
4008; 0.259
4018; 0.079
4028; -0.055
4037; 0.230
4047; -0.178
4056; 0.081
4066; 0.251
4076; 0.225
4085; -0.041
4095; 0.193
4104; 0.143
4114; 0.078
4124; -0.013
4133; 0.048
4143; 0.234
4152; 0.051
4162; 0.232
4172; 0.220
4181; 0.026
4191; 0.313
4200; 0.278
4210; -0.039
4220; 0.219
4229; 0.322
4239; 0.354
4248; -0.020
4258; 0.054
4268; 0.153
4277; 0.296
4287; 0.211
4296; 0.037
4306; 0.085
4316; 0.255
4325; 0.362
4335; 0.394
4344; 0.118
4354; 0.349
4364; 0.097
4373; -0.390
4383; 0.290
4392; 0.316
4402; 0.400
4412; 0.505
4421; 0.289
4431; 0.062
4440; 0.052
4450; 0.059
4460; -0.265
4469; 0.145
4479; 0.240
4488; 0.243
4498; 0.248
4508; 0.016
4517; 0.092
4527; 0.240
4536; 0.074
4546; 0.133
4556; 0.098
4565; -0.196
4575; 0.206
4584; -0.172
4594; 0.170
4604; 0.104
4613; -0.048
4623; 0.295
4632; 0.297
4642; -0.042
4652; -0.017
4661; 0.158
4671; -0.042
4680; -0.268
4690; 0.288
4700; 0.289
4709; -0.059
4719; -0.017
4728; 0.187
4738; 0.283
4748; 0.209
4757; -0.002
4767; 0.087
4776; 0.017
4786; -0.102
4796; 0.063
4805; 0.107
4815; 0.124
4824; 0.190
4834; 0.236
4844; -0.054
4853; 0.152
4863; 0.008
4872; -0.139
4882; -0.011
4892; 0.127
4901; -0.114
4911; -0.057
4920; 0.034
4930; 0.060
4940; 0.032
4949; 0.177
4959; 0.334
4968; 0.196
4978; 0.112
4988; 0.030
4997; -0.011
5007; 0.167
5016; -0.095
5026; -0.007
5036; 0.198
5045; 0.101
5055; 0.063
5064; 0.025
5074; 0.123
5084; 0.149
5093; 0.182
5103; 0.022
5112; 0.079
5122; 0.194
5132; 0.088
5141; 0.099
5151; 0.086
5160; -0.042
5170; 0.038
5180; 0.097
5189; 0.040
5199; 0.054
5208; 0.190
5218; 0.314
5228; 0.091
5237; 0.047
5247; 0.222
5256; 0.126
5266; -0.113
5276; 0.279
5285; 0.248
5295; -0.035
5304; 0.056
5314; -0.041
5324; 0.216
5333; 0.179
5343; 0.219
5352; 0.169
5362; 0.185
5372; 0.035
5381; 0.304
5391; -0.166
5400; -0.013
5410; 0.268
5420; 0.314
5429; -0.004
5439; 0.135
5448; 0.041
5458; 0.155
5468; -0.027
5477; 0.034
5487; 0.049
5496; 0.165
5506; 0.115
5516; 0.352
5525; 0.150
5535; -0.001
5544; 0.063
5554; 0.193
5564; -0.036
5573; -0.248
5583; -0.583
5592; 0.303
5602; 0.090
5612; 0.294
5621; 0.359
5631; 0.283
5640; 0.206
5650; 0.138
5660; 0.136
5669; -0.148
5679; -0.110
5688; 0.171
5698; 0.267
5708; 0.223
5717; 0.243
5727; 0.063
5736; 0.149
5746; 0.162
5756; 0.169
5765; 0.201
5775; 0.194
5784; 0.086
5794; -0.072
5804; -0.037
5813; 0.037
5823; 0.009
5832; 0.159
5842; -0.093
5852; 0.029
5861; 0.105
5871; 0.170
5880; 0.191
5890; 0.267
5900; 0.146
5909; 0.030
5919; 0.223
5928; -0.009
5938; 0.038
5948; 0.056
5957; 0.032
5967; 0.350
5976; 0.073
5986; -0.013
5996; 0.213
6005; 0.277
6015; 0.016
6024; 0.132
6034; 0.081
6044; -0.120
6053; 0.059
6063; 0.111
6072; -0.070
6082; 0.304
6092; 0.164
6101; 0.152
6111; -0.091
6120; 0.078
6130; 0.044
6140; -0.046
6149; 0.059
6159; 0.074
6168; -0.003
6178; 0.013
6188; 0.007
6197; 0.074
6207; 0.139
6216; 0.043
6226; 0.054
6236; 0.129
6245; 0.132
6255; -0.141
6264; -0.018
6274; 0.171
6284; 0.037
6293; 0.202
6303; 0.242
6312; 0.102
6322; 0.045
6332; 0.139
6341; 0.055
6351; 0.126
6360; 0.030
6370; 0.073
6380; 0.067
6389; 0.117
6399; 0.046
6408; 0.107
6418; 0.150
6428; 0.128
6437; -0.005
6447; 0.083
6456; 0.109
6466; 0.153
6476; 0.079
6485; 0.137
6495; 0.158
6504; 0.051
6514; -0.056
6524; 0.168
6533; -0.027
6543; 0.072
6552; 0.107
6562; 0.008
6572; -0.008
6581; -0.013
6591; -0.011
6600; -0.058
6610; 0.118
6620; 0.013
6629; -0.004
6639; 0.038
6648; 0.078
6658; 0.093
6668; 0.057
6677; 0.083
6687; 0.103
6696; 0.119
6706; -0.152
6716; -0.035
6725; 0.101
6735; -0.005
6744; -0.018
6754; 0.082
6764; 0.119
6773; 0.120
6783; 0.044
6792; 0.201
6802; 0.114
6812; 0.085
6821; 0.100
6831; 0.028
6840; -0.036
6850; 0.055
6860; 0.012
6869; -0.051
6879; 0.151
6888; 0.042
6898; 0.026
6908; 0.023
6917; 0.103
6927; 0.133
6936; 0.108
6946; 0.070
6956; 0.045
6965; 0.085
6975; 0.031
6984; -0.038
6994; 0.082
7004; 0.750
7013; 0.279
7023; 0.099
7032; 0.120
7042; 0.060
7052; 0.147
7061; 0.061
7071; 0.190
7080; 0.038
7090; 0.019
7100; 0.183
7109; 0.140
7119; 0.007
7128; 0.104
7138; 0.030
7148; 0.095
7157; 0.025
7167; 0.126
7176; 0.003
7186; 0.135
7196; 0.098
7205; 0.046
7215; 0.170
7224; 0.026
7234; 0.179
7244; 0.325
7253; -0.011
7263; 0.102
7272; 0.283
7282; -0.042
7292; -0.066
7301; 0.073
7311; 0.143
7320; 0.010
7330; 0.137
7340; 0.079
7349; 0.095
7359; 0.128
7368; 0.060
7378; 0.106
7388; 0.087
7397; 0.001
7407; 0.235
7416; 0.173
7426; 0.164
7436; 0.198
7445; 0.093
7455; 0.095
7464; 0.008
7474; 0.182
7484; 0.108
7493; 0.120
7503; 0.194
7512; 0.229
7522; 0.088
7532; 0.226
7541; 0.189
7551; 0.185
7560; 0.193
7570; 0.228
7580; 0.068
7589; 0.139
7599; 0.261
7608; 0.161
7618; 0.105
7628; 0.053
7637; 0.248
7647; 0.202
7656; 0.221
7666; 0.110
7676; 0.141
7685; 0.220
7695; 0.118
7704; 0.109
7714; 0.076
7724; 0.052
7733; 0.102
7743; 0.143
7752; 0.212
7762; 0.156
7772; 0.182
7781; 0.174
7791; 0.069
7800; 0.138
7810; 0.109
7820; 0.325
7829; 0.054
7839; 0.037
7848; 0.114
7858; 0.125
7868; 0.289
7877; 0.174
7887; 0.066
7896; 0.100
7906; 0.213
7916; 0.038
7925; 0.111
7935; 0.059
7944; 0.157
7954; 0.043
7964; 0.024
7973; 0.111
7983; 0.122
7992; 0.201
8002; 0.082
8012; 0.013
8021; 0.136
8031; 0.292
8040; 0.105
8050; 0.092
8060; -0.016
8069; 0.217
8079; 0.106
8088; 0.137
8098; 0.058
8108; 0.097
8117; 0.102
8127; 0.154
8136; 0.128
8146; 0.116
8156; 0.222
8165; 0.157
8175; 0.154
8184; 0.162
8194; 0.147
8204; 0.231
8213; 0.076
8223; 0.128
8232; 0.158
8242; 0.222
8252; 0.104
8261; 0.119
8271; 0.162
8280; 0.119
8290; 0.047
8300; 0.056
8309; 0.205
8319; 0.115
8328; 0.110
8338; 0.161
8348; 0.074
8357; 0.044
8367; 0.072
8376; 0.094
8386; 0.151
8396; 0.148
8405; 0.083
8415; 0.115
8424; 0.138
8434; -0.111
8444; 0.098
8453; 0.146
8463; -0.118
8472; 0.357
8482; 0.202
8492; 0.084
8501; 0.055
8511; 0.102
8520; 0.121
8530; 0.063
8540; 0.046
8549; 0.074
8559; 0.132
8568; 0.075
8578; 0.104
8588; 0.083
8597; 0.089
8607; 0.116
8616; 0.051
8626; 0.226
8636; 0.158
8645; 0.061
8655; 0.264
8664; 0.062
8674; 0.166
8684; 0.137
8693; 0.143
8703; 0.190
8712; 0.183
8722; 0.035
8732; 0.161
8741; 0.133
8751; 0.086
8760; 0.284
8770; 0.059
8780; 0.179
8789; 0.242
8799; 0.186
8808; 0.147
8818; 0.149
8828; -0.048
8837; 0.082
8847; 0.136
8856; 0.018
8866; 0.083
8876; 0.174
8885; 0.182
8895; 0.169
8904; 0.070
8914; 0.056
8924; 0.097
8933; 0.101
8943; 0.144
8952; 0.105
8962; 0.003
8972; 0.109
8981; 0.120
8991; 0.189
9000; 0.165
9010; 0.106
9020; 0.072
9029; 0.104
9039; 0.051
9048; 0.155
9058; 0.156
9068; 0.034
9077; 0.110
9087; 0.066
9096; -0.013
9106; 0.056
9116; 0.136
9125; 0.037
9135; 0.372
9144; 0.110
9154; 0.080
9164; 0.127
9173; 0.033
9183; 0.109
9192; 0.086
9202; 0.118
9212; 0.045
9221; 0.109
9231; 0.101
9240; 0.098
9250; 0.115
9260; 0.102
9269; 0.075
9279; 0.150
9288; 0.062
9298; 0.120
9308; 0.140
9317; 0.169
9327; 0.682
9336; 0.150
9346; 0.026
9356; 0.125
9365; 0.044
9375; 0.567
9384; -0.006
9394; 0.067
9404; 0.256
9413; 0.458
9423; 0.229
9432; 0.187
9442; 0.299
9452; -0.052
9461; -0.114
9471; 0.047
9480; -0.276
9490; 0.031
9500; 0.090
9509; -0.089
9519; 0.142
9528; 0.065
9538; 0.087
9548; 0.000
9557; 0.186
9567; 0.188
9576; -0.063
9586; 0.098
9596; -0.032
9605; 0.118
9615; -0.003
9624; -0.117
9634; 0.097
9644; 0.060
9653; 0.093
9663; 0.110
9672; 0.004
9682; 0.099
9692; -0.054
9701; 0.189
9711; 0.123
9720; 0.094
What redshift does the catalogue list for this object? 0.879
